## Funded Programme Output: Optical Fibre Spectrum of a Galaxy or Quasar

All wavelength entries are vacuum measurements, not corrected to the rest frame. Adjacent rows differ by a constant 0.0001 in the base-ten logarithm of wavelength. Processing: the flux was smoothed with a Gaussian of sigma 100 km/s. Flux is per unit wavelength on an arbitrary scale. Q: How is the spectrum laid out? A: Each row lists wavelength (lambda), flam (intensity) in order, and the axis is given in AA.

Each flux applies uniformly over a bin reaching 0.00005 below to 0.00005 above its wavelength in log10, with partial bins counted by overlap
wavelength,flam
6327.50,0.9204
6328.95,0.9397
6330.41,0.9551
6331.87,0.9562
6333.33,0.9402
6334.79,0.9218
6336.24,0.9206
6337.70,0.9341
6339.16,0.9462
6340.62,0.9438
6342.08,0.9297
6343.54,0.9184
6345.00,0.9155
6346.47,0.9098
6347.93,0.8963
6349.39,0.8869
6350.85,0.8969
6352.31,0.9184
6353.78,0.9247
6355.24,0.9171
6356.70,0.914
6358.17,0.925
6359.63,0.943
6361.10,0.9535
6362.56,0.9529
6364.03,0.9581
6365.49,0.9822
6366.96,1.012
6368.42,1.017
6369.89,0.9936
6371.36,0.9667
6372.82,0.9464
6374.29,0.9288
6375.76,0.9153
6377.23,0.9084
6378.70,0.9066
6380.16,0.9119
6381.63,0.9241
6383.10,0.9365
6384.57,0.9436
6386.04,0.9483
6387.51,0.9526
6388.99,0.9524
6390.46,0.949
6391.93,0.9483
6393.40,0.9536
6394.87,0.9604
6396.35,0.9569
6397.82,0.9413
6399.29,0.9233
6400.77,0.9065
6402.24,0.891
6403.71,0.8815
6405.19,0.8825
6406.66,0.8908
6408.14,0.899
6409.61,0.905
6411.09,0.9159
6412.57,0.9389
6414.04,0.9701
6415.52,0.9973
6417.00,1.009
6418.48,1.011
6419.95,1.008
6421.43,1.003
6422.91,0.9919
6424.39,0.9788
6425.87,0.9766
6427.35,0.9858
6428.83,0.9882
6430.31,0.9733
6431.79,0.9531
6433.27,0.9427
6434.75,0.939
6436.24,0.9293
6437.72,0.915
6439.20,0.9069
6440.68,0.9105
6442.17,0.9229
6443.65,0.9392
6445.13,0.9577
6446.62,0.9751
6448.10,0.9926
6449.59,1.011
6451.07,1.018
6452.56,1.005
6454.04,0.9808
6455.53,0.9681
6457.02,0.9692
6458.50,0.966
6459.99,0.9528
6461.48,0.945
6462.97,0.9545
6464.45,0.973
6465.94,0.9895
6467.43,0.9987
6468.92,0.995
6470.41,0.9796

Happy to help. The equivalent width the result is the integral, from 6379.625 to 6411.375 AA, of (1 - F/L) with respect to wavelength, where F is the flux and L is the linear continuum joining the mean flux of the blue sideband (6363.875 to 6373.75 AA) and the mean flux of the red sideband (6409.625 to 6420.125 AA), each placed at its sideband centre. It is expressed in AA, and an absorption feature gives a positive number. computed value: 1.6 AA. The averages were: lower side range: 0.983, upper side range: 0.972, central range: 0.926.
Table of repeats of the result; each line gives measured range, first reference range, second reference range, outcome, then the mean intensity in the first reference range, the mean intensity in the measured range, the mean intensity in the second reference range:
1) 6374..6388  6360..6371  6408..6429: 0.72 AA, 0.979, 0.927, 0.974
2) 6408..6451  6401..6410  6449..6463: -1.35 AA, 0.893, 0.962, 0.978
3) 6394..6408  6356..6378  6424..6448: 0.55 AA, 0.954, 0.914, 0.95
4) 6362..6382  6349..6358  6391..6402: -0.63 AA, 0.911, 0.952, 0.94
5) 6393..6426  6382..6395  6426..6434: 0.42 AA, 0.948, 0.947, 0.97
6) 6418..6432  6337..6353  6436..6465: -0.56 AA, 0.918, 0.988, 0.96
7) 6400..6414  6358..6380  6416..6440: 0.86 AA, 0.954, 0.905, 0.97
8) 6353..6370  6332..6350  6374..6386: -0.61 AA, 0.923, 0.956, 0.923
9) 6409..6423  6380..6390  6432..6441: -0.65 AA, 0.94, 0.975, 0.926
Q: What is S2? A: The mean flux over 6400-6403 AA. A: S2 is 0.899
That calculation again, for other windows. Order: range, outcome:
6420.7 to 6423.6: 0.997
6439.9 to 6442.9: 0.915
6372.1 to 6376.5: 0.929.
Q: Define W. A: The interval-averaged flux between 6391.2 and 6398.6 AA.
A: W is 0.952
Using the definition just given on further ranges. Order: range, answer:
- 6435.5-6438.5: 0.923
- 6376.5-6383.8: 0.918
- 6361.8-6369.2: 0.985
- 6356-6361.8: 0.933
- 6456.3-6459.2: 0.97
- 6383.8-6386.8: 0.946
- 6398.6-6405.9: 0.896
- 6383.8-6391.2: 0.948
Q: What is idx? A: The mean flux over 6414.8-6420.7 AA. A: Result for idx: 1.01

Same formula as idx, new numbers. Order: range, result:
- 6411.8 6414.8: 0.954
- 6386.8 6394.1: 0.951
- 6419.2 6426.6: 0.992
